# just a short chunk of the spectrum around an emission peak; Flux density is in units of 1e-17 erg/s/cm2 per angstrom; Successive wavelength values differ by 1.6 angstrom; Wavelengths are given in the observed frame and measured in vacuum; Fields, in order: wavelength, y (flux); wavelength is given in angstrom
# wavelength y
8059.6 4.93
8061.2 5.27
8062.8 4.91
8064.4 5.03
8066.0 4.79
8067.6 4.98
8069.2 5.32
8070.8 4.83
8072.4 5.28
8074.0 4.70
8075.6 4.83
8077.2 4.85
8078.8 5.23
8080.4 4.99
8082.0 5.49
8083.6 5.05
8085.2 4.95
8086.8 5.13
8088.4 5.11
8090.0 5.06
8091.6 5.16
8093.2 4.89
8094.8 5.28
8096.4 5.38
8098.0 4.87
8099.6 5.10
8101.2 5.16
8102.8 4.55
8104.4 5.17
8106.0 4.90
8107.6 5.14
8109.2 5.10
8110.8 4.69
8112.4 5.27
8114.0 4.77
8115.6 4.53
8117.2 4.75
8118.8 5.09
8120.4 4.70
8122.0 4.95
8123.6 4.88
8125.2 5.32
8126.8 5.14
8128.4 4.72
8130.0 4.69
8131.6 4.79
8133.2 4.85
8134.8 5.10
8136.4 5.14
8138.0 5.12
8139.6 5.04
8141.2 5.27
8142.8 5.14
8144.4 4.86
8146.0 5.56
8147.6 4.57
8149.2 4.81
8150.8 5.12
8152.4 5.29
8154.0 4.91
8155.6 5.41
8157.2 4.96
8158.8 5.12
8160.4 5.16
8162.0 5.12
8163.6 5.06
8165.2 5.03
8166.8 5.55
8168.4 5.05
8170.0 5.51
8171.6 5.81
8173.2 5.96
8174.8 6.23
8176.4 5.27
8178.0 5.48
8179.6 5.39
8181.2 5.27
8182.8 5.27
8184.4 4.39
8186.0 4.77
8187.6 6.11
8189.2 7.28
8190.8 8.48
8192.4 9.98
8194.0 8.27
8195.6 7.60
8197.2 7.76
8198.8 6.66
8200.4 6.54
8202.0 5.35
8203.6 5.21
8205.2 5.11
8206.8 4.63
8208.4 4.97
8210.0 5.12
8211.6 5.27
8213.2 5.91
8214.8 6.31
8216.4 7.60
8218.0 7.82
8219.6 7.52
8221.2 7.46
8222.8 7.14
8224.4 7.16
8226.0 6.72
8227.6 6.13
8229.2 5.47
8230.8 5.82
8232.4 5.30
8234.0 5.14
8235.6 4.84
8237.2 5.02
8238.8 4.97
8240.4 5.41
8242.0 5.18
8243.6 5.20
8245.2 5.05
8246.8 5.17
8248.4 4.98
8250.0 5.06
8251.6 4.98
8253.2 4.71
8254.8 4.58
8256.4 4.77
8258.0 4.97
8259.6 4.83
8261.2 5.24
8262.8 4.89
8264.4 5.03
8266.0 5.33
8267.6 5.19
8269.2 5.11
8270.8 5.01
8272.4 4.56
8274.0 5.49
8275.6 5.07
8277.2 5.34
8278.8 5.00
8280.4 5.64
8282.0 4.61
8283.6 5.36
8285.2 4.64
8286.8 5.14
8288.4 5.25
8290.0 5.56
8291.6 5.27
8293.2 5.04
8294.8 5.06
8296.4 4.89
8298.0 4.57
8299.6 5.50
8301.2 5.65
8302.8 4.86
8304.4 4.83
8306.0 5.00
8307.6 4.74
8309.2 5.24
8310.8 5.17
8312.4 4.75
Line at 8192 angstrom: H-alpha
